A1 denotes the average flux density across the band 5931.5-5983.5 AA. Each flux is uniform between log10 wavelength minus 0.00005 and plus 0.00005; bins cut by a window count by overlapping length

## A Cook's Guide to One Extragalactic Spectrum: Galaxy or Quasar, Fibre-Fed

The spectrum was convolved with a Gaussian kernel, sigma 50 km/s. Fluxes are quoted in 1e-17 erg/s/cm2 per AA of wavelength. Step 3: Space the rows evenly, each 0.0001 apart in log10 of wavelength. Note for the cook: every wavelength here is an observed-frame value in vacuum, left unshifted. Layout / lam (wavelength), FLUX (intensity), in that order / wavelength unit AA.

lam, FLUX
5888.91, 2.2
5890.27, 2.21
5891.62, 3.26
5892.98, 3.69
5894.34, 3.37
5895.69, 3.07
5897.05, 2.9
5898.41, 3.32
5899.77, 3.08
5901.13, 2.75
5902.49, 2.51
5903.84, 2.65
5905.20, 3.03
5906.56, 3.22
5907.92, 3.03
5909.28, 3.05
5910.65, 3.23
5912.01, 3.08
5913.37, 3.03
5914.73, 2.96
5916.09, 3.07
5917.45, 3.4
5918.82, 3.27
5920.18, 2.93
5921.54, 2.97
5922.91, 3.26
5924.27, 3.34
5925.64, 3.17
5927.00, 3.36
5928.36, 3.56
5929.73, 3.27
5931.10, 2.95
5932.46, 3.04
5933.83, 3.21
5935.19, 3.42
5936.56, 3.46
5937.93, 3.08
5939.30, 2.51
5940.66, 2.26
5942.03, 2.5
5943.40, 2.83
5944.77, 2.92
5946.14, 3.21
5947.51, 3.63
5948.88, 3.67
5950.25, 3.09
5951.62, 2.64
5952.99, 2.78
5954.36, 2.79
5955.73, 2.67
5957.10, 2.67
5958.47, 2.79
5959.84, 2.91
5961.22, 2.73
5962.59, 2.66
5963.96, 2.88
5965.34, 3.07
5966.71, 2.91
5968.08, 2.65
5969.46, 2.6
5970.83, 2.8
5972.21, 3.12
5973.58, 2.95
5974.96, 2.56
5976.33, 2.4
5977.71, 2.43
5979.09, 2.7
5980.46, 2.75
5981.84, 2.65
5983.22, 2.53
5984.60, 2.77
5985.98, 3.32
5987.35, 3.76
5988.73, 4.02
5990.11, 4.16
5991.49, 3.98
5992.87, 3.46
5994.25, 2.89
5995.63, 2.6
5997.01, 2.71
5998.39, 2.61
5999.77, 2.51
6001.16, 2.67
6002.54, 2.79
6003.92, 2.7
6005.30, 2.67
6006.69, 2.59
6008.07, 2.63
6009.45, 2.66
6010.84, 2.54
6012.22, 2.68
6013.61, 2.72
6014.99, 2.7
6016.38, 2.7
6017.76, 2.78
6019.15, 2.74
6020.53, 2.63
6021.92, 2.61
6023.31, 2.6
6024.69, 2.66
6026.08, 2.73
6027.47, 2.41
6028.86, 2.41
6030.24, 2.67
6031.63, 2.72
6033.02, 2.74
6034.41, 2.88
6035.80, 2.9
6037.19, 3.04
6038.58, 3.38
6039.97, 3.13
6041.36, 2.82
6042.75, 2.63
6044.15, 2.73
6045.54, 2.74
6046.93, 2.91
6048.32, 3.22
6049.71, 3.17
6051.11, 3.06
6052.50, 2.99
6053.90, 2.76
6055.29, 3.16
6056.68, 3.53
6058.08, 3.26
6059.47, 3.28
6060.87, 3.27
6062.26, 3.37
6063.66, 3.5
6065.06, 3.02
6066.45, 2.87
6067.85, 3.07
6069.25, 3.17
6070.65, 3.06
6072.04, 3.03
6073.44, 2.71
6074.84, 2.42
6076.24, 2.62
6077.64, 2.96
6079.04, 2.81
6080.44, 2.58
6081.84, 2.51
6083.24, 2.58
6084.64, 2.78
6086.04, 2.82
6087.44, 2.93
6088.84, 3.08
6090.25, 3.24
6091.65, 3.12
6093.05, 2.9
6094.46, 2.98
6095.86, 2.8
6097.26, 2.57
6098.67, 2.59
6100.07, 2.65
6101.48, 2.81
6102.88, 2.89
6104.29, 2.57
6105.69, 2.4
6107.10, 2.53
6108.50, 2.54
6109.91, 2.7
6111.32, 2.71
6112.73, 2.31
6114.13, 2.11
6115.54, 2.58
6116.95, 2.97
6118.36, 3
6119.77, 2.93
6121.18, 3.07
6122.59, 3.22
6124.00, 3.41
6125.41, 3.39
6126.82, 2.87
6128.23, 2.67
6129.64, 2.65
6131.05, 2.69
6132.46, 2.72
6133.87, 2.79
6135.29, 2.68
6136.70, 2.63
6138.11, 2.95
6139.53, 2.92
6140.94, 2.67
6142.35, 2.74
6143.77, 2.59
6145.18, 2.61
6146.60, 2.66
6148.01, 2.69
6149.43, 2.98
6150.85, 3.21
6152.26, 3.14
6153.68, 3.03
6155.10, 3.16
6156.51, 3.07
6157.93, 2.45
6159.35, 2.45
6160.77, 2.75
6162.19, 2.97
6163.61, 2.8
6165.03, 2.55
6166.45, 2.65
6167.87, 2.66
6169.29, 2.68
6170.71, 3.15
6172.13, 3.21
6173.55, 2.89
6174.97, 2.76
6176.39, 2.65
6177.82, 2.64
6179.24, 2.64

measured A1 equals 2.86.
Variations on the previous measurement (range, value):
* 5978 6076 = 2.91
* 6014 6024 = 2.68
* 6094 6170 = 2.77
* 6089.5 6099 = 2.9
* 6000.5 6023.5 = 2.67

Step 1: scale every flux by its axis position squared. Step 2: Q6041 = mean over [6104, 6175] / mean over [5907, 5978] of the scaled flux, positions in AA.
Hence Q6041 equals 1.0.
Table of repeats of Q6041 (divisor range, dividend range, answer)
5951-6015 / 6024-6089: 1.05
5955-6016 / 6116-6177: 1.05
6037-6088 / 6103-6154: 0.96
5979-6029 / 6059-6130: 1.03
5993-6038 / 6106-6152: 1.07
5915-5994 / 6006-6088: 0.97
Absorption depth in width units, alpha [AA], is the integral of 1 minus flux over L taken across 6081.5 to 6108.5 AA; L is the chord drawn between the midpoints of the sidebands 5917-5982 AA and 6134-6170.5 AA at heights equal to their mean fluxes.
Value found 0.6 AA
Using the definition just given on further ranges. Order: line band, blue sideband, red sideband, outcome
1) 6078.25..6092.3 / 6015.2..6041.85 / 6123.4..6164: -0.22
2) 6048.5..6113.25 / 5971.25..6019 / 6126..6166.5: -1.45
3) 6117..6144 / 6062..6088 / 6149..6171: -0.21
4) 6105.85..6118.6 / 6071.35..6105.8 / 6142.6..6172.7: 0.98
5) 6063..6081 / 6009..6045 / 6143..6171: -0.97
